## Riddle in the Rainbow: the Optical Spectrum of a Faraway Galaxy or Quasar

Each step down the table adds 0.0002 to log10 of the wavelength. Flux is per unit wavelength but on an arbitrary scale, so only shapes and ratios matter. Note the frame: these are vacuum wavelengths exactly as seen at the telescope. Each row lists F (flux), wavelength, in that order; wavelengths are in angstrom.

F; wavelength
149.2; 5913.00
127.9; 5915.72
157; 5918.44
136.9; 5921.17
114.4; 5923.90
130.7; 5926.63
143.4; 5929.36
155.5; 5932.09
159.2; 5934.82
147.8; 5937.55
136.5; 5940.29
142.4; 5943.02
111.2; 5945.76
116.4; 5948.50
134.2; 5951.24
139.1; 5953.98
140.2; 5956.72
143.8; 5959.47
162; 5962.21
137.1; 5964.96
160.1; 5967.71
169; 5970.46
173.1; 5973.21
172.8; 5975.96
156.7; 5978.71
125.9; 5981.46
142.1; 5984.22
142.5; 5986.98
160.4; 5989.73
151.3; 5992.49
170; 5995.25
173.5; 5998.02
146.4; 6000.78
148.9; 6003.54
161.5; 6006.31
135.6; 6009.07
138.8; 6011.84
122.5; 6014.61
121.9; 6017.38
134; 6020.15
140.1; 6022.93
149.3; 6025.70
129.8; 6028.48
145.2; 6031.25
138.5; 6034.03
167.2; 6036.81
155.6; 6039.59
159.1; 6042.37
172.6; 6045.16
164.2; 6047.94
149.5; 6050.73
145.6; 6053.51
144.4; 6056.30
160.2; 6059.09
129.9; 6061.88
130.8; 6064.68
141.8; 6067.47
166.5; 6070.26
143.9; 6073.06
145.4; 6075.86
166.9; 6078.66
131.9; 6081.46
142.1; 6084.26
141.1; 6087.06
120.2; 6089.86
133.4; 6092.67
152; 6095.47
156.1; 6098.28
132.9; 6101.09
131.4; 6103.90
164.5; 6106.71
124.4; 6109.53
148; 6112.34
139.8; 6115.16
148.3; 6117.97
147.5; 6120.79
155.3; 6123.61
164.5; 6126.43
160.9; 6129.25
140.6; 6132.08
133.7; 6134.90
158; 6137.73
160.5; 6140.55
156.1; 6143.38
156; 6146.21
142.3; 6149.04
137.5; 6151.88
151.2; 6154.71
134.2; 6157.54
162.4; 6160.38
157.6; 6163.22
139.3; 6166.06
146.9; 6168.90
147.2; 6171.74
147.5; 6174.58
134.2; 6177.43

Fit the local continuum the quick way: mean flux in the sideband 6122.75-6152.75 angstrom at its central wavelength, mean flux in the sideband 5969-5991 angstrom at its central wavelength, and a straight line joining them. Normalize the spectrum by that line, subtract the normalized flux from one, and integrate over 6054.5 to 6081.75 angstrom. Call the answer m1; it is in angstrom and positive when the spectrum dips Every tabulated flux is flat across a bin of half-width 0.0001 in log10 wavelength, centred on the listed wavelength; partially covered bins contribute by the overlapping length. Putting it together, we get 1.2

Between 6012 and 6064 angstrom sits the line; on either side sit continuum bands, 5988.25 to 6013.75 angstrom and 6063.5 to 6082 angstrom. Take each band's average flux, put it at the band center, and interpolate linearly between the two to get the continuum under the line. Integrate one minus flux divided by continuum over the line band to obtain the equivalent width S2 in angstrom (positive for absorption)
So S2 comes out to 1.6 angstrom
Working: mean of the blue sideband 153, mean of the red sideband 148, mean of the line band 146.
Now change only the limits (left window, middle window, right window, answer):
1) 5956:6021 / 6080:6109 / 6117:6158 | 1.92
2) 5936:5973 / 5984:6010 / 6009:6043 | -2.25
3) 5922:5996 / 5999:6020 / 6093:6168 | 0.95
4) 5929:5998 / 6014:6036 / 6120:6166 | 1.87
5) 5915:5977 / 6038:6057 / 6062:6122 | -1.74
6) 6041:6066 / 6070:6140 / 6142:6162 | 1.76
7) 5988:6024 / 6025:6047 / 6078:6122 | -1.12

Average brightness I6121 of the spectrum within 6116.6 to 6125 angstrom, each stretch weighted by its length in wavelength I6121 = 150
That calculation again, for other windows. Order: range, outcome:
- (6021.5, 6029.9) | 140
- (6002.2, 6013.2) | 146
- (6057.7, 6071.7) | 146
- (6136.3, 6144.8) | 158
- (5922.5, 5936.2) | 141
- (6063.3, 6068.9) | 137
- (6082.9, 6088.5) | 142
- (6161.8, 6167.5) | 148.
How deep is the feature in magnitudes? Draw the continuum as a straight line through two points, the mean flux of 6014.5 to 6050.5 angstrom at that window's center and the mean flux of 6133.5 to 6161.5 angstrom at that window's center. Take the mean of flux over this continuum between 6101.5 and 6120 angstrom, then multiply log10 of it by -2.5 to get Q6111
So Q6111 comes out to 0.05 mag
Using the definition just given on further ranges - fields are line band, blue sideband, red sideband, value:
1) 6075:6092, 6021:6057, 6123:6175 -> 0.07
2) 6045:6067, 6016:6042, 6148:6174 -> -0.03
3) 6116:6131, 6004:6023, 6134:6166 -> -0.05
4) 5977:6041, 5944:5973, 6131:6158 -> -0.02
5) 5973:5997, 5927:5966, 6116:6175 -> -0.09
